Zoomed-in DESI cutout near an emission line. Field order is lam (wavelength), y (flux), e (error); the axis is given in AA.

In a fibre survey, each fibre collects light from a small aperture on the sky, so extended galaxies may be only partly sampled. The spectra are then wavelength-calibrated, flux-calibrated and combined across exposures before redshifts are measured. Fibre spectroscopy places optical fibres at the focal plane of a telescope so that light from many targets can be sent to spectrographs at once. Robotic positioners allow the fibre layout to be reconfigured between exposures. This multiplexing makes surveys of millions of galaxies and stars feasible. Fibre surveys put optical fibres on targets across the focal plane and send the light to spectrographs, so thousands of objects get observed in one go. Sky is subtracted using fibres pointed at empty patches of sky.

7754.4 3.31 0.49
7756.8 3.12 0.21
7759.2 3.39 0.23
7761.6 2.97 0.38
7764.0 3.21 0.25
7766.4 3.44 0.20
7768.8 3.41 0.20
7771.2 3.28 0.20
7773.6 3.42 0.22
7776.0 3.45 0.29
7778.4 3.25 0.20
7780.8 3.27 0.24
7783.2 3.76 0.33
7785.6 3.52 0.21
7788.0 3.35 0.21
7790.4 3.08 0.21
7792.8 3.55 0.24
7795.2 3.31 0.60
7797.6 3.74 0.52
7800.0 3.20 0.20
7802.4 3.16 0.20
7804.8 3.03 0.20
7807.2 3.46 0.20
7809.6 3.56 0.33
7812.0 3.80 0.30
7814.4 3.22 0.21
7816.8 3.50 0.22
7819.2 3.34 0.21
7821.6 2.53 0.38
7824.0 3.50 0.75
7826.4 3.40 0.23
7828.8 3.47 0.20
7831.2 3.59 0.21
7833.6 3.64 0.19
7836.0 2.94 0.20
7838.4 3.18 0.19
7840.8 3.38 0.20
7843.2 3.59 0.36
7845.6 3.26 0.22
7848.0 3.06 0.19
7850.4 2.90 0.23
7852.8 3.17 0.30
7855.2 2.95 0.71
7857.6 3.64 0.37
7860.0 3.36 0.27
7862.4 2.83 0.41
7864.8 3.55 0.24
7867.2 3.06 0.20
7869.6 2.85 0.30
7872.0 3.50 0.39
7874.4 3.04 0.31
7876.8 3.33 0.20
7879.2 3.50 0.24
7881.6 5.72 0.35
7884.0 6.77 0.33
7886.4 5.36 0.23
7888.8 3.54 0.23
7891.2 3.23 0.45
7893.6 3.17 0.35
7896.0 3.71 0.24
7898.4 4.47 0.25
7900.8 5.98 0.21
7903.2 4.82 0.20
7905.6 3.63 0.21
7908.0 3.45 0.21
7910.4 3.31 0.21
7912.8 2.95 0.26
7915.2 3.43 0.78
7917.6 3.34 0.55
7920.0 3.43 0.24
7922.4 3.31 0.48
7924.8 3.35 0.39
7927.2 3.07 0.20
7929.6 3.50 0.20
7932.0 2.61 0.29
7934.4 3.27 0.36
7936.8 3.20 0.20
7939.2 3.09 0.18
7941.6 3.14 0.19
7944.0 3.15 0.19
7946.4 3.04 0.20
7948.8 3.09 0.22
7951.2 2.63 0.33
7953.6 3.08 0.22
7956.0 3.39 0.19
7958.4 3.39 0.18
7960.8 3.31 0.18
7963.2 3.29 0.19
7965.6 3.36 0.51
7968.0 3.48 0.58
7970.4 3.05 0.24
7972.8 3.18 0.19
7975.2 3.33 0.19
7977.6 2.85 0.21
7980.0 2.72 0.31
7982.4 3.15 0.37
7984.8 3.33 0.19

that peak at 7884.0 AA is [S II] 6716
